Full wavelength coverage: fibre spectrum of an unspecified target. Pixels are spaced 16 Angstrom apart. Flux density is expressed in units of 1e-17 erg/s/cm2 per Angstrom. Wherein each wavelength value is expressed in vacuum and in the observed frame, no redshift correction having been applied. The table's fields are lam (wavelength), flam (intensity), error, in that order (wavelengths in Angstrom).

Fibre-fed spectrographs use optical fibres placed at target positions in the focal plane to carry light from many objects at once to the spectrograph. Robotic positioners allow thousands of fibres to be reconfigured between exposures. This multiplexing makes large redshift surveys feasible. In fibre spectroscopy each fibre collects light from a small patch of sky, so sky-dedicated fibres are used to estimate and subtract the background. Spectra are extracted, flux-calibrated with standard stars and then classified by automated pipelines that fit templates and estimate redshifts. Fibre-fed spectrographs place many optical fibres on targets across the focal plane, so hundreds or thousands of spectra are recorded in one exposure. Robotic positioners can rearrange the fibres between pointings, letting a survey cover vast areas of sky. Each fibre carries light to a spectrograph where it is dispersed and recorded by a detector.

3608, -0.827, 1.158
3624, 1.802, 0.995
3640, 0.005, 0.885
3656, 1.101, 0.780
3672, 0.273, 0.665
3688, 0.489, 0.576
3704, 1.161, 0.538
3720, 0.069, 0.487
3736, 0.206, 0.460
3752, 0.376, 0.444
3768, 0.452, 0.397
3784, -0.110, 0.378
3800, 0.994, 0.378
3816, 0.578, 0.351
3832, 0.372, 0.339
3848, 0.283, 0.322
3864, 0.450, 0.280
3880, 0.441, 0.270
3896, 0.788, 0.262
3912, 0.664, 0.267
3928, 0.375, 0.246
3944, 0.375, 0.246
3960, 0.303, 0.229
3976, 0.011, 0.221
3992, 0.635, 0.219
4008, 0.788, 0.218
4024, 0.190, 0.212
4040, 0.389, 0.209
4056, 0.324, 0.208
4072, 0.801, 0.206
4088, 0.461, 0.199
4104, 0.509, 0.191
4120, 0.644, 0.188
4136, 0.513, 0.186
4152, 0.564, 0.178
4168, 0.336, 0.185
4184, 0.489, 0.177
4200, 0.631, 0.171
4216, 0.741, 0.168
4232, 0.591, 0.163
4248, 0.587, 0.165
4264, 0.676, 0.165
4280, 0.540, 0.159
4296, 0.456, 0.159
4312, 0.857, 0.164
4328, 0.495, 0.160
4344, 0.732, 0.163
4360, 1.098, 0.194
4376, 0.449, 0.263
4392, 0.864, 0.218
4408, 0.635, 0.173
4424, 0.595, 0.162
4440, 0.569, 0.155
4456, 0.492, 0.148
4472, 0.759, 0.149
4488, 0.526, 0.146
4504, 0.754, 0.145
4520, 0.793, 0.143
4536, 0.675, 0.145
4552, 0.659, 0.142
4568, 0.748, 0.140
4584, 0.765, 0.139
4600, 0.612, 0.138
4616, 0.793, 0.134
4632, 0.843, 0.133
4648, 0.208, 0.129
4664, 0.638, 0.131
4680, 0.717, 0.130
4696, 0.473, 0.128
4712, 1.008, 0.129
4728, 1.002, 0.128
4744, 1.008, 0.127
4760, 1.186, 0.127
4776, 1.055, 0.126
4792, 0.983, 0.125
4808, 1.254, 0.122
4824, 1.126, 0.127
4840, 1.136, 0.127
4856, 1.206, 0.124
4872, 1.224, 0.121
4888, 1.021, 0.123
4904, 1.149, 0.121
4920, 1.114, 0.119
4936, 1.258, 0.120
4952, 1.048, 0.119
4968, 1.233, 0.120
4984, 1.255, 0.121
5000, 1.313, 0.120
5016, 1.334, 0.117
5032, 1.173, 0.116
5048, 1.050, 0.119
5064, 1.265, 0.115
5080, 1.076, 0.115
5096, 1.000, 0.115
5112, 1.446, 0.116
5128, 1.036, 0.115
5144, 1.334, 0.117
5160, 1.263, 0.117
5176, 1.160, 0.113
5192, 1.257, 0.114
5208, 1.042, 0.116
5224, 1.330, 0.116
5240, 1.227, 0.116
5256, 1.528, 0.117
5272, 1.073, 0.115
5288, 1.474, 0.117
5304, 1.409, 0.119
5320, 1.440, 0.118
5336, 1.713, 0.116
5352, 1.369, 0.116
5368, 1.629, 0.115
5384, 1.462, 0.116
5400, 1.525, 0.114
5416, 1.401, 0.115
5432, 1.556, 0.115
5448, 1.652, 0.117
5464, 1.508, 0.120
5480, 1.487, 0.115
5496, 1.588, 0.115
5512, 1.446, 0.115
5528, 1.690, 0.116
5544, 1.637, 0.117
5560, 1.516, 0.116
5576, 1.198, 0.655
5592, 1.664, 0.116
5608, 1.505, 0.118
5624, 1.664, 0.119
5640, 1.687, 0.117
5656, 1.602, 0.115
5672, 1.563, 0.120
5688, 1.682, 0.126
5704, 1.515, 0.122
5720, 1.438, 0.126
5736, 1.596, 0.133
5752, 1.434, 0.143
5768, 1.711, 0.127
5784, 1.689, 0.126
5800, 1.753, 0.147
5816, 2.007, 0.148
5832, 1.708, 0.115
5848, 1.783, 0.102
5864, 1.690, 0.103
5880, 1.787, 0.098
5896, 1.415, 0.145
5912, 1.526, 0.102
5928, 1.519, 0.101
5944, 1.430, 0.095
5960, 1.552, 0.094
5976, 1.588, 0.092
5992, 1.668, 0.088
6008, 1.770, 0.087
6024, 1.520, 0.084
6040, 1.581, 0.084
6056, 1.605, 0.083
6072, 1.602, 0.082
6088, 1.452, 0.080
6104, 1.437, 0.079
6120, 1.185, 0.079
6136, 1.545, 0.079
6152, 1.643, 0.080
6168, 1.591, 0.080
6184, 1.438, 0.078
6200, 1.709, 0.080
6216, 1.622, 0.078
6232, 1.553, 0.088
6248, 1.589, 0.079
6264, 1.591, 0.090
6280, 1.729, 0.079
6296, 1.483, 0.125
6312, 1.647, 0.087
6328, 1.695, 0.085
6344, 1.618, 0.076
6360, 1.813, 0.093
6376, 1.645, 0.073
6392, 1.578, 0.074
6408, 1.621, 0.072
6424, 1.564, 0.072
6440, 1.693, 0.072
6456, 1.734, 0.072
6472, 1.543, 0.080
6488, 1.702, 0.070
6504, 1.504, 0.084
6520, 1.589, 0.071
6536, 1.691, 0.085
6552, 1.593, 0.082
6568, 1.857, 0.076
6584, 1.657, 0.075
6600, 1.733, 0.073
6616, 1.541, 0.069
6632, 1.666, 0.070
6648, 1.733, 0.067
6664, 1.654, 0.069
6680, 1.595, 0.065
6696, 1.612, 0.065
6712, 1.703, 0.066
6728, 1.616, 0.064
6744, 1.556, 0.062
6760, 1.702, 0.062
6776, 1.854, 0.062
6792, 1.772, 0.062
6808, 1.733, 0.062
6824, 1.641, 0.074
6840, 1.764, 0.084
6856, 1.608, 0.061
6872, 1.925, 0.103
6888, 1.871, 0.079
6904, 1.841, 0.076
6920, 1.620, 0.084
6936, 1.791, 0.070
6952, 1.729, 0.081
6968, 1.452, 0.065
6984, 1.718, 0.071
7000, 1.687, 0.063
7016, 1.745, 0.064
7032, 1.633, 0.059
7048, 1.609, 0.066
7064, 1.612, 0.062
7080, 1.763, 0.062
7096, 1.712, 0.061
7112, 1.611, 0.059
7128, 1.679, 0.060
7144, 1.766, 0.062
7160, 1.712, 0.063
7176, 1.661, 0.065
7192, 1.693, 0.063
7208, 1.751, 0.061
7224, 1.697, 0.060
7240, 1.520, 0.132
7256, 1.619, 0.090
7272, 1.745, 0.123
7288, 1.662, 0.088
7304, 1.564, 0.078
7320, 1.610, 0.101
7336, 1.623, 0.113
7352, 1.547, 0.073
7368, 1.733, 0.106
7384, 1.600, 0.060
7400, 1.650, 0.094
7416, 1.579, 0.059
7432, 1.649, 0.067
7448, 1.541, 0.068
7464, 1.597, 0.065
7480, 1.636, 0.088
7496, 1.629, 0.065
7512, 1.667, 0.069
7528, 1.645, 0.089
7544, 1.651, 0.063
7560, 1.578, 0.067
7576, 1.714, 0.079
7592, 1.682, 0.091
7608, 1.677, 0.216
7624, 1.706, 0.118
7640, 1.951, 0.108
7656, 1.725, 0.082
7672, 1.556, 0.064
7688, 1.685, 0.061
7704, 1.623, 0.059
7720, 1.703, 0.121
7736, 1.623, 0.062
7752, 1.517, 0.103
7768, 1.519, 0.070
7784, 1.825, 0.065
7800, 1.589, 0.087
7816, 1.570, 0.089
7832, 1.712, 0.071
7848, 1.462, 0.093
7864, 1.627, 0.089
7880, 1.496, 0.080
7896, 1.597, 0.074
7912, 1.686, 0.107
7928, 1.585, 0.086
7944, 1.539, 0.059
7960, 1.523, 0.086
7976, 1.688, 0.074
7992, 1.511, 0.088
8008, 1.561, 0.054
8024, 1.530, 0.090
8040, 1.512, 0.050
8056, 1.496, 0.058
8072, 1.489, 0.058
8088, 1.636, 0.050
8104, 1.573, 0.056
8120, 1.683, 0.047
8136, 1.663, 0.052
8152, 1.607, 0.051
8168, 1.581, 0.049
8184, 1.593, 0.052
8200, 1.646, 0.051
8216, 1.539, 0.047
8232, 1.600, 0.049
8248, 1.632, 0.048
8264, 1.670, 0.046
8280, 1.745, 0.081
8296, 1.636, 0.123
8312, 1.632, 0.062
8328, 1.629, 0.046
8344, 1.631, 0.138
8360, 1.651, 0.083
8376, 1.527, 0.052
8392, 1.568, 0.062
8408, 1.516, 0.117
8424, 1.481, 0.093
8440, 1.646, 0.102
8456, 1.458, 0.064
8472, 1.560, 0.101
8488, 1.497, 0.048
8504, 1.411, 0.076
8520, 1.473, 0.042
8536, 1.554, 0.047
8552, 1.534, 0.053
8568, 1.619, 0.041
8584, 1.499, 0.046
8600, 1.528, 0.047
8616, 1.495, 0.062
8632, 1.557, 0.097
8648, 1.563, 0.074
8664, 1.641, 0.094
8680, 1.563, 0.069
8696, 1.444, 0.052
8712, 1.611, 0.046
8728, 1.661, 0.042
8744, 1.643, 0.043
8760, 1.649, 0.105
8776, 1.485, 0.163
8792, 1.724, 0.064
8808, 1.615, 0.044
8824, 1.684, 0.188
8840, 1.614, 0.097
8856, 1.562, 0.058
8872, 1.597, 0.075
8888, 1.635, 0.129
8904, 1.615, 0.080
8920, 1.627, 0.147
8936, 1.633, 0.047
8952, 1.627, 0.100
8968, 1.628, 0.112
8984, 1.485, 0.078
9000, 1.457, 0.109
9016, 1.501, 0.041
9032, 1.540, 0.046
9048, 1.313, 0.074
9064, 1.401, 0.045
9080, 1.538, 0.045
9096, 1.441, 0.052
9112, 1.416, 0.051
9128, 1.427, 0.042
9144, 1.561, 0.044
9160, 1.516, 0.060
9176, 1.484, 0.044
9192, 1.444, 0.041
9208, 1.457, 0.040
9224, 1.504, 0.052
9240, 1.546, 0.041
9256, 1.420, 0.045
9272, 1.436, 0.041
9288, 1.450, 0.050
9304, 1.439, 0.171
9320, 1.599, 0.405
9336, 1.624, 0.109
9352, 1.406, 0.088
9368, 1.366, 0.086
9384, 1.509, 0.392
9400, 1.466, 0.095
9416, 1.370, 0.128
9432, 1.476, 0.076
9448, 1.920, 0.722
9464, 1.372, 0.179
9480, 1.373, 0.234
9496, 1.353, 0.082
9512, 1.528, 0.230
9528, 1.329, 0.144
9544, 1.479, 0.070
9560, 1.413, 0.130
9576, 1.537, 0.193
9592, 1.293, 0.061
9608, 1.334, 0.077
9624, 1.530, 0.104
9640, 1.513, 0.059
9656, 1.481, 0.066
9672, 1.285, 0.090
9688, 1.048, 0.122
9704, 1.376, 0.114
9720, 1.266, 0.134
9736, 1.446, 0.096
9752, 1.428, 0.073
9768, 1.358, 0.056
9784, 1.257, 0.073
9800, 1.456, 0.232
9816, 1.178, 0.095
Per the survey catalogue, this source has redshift 0.18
